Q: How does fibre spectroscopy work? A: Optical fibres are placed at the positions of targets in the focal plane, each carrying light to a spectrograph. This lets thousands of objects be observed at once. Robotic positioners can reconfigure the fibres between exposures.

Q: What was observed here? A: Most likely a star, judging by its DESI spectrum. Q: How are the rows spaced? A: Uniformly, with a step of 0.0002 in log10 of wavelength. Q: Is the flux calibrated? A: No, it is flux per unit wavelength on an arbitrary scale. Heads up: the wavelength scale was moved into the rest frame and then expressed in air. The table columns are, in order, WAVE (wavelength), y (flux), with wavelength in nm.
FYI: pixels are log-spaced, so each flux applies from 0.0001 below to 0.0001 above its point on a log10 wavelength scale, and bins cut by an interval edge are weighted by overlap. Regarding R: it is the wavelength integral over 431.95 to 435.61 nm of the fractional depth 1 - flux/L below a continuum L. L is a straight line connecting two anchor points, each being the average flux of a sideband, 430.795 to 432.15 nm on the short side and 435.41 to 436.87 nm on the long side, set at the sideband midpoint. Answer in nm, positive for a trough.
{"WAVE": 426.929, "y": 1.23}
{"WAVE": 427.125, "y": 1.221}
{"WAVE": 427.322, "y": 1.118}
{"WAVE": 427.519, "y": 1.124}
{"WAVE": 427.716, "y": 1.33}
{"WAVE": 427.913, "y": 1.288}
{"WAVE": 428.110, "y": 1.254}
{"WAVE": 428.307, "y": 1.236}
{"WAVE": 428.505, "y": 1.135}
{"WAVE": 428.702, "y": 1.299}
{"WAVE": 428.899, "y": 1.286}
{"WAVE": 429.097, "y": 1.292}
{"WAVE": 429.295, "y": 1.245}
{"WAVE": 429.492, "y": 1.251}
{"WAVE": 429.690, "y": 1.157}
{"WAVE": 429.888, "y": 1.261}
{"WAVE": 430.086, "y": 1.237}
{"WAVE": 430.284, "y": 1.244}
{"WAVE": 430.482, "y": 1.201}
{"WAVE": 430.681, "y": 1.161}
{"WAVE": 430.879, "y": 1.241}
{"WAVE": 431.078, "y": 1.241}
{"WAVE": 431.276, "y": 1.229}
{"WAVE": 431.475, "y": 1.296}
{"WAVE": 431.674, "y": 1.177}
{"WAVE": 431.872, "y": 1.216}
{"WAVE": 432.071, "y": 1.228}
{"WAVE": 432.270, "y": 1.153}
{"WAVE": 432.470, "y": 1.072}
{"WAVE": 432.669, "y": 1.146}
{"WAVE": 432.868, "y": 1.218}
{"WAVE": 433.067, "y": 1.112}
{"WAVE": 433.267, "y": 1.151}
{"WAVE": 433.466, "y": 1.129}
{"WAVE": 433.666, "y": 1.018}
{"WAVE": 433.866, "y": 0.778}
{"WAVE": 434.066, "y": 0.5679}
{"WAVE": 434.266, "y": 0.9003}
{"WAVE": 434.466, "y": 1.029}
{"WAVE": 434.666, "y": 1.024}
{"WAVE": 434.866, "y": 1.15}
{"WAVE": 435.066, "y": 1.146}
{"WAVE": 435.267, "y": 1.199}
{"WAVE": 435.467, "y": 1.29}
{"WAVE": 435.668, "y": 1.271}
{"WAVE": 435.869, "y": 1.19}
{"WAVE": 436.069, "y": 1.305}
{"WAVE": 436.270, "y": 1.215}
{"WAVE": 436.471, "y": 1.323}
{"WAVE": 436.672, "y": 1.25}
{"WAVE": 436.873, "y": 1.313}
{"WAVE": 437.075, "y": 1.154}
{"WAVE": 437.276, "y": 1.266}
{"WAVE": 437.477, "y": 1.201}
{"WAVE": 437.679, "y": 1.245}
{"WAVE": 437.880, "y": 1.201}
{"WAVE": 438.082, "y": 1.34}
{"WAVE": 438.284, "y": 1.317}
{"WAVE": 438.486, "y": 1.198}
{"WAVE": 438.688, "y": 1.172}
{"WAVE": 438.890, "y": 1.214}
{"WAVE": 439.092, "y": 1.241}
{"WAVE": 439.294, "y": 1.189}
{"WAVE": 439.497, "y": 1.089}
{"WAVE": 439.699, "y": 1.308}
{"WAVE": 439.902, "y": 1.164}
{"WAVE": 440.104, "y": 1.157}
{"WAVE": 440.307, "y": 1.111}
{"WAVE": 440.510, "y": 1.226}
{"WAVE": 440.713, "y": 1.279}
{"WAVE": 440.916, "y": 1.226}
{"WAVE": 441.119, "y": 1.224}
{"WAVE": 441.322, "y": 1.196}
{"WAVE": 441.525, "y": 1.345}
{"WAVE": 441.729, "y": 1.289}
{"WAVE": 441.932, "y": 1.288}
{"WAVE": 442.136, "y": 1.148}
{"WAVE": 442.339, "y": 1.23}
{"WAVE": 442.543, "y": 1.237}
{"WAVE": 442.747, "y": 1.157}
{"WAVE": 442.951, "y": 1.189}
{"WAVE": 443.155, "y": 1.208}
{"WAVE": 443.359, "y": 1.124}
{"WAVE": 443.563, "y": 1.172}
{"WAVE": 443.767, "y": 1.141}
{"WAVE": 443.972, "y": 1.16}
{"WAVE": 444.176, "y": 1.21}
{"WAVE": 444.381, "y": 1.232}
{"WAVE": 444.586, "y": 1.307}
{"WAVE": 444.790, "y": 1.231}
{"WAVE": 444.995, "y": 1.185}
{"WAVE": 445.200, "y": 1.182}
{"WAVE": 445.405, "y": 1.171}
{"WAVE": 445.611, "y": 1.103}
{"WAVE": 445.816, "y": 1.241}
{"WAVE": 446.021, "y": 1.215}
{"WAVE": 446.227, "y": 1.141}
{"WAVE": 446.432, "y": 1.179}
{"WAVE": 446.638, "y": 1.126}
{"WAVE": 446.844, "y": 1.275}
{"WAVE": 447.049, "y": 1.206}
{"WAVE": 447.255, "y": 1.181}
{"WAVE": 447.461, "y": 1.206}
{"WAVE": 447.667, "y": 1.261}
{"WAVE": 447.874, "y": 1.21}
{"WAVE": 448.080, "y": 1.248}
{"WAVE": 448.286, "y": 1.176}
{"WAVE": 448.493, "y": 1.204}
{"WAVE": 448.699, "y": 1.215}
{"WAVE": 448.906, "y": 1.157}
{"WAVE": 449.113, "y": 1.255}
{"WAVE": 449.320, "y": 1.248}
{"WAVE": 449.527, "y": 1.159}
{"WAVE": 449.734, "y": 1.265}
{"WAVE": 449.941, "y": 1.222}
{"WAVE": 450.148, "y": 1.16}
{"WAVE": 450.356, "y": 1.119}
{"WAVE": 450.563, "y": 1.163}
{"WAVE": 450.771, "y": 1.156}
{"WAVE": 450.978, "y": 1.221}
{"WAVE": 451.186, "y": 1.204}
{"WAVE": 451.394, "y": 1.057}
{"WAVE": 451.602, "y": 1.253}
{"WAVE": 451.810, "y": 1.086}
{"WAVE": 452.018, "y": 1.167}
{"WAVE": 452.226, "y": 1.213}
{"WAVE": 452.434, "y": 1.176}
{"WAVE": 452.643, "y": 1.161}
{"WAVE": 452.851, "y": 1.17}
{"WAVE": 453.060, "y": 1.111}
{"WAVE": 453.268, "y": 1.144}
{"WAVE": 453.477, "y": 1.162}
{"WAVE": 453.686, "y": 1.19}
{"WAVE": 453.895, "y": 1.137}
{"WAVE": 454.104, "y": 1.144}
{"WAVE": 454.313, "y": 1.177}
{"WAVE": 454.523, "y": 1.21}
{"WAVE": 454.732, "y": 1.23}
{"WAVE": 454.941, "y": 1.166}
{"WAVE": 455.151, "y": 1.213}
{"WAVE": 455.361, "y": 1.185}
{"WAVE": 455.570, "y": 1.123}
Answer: 0.51 nm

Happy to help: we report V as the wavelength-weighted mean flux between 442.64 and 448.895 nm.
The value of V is 1.19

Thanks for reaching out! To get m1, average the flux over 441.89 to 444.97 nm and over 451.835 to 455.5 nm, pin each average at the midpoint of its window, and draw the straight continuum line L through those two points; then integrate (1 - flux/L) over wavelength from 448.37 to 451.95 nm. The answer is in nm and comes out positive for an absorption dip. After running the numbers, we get -0.01 nm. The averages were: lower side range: 1.2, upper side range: 1.17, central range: 1.18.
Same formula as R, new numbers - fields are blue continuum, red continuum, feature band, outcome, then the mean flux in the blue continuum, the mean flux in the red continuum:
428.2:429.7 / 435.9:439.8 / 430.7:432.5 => 0.047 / 1.24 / 1.24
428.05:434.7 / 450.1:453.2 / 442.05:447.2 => -0.145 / 1.15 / 1.16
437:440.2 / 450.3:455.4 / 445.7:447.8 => -0.023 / 1.22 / 1.17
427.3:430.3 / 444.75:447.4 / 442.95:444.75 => -0.003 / 1.24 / 1.19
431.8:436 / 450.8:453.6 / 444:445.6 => -0.101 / 1.1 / 1.16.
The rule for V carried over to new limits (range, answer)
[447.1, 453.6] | 1.18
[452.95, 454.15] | 1.15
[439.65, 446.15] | 1.21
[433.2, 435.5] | 1.02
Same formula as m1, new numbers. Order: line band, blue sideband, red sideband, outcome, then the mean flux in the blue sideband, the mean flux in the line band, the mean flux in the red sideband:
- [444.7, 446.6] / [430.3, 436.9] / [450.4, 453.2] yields -0.04 nm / 1.15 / 1.18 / 1.16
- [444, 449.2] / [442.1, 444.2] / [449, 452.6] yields -0.10 nm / 1.18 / 1.2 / 1.18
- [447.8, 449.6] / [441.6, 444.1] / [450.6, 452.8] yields -0.05 nm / 1.2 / 1.21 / 1.17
